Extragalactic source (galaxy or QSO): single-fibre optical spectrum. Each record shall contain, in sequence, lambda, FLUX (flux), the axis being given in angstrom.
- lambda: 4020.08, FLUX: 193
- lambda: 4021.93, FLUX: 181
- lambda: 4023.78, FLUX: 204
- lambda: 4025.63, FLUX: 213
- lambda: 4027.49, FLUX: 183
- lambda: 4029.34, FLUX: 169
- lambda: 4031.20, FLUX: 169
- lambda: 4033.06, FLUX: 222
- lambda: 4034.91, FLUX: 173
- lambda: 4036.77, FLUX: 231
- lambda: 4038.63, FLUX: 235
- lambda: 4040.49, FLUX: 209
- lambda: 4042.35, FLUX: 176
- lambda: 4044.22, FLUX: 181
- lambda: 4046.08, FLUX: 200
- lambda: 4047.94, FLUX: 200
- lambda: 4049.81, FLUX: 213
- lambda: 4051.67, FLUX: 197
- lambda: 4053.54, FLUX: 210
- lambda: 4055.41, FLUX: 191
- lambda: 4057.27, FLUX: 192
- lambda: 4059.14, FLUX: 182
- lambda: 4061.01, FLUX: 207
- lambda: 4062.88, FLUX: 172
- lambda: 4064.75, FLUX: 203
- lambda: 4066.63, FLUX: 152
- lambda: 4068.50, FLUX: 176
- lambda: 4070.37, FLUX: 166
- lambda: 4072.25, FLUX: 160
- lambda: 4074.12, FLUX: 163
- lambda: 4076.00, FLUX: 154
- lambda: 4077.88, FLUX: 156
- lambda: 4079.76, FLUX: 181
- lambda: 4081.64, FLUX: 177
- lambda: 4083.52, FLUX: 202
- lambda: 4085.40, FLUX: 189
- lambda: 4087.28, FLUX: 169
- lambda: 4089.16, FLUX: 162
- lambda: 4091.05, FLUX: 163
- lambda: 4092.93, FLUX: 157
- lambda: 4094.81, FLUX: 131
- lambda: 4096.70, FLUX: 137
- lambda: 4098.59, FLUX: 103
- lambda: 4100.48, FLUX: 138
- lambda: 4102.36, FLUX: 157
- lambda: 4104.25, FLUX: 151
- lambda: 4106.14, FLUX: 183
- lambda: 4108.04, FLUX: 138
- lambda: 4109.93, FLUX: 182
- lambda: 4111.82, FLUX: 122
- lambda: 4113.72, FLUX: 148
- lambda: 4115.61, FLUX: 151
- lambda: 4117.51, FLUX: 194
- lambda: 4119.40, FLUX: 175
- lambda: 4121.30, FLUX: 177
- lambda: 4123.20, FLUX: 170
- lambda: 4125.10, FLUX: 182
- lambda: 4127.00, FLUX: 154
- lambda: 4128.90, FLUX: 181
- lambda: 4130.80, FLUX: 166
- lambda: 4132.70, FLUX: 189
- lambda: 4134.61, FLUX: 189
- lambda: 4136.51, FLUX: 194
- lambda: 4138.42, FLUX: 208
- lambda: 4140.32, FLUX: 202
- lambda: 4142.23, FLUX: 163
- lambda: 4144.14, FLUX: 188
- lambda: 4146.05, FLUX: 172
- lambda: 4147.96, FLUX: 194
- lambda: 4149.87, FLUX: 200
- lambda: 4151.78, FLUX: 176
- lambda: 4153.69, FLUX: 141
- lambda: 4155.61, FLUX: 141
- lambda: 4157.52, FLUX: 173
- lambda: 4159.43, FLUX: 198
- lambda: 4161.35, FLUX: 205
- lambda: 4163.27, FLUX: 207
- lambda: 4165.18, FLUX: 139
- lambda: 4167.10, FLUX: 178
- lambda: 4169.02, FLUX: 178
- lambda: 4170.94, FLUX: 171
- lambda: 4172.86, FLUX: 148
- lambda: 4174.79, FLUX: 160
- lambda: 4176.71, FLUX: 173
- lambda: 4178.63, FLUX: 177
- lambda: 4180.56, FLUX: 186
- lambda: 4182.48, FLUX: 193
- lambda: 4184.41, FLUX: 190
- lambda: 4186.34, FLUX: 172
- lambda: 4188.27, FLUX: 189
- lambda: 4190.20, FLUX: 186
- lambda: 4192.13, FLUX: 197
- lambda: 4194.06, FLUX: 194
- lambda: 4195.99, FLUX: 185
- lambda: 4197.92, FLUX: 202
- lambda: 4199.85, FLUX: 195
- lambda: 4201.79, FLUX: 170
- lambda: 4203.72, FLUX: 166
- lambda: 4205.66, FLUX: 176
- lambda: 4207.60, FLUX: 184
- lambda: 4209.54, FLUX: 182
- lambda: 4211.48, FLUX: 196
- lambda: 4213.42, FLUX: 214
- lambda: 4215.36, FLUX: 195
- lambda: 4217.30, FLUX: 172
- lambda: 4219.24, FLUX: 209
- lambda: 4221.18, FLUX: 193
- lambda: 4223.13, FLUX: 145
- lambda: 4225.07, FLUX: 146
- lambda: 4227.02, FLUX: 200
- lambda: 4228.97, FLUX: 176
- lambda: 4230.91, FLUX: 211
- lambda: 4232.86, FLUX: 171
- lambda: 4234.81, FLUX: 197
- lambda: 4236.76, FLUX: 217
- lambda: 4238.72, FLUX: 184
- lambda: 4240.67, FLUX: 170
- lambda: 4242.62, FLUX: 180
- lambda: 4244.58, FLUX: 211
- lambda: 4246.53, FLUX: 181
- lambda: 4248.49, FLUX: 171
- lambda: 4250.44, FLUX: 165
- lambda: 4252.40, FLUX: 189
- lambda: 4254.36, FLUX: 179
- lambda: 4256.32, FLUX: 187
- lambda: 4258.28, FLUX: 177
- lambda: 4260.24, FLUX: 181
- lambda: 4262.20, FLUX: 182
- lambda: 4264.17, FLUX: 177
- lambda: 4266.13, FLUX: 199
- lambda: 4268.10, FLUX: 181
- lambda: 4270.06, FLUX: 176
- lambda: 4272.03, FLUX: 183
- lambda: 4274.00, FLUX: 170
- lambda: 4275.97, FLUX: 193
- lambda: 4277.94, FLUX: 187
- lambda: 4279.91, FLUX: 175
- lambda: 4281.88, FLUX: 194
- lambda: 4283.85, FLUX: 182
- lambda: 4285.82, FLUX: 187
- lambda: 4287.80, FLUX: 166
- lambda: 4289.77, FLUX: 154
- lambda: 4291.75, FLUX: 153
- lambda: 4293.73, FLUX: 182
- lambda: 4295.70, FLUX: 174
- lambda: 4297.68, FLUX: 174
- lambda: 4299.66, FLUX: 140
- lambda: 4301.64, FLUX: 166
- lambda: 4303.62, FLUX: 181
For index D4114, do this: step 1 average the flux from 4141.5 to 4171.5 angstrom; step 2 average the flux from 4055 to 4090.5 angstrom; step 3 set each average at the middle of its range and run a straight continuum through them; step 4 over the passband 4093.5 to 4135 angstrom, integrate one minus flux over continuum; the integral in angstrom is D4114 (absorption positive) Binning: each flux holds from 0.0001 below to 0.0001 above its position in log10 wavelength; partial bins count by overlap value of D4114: 3.97 angstrom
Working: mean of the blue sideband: 176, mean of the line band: 160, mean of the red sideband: 177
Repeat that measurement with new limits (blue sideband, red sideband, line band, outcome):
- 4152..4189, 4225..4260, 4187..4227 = -1.17 angstrom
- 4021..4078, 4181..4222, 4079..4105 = 4.21 angstrom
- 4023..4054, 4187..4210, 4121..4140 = 0.92 angstrom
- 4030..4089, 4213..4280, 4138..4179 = 1.96 angstrom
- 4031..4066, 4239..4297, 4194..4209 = 0.15 angstrom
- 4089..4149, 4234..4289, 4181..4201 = -1.71 angstrom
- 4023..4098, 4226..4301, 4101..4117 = 2.42 angstrom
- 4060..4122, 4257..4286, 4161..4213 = -2.31 angstrom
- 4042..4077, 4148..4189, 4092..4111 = 3.51 angstrom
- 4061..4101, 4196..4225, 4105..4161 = -0.78 angstrom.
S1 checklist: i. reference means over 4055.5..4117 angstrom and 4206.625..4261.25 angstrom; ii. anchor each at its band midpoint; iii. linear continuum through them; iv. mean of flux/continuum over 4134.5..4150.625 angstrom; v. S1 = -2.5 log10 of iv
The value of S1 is -0.108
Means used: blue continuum 164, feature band 190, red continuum 185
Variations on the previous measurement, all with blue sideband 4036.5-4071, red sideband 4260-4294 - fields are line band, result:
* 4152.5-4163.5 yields 0.07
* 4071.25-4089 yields 0.12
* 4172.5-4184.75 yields 0.06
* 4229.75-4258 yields -0.03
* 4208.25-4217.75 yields -0.05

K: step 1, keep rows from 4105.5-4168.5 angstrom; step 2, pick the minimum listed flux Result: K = 122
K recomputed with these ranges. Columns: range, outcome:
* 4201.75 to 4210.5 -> 166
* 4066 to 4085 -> 152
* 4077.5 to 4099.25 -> 103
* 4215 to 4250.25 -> 145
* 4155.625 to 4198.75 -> 139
